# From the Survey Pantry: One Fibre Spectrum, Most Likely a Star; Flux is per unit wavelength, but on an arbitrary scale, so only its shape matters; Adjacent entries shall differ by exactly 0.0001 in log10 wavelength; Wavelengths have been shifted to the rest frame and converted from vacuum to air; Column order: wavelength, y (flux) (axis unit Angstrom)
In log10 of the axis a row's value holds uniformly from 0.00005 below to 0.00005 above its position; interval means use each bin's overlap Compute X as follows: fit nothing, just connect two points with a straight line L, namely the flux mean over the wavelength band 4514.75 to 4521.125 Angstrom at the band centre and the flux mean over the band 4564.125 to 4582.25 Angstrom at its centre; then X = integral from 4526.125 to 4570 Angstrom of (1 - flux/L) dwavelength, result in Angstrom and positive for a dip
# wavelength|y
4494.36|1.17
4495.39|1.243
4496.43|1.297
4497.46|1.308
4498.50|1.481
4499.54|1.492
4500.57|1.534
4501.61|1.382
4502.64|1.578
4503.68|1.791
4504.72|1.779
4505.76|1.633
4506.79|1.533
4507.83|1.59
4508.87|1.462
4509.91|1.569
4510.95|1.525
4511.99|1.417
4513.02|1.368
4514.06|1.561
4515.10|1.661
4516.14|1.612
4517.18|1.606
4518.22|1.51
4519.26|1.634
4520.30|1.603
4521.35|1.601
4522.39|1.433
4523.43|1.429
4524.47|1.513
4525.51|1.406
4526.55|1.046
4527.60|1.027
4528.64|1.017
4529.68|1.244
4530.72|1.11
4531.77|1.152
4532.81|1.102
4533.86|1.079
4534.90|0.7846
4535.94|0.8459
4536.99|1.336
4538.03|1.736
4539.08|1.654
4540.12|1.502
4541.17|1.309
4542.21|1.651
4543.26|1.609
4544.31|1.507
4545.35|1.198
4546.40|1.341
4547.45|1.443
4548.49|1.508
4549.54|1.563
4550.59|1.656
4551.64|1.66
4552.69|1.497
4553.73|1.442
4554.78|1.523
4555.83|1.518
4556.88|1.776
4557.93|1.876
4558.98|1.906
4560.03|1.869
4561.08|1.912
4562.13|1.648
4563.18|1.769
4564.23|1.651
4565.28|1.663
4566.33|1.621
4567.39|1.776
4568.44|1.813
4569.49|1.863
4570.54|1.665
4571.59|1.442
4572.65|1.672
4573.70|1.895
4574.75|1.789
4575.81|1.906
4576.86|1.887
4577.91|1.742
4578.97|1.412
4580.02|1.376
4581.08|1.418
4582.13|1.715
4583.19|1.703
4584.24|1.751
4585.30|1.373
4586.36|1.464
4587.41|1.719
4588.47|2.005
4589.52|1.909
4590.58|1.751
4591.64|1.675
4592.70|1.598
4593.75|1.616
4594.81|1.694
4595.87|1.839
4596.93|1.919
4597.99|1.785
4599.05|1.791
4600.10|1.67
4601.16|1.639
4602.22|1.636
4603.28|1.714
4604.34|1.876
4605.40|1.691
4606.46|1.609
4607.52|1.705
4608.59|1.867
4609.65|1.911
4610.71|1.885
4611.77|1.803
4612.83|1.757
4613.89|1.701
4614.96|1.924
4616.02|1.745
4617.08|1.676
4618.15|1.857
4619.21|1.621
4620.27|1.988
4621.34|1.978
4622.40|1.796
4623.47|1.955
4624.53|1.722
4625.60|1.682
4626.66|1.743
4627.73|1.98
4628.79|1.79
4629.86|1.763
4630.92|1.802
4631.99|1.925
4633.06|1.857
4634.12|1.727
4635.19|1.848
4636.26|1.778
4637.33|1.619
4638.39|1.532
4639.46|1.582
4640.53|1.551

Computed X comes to 4.4 Angstrom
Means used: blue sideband 1.6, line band 1.48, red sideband 1.68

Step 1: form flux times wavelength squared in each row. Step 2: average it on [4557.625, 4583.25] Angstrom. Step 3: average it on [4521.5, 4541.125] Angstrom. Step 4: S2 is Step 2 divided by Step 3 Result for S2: 1.39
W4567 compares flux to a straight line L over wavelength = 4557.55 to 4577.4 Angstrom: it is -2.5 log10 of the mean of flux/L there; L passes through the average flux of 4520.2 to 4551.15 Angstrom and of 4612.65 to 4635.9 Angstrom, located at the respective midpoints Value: -0.17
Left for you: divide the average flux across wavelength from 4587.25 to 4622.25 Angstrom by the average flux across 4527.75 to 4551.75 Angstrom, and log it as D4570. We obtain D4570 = 1.33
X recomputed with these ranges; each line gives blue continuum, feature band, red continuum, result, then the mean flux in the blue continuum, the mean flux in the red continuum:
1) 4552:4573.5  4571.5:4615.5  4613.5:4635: 0.8 Angstrom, 1.7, 1.81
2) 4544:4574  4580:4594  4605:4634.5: 0.5 Angstrom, 1.64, 1.8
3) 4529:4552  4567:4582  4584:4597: -0.9 Angstrom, 1.36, 1.71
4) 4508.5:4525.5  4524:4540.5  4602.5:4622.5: 3.7 Angstrom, 1.53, 1.79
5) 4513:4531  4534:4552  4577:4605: 1.0 Angstrom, 1.42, 1.69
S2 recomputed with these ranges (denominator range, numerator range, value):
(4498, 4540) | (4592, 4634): 1.31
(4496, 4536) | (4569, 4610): 1.25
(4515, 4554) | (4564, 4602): 1.25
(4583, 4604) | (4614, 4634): 1.07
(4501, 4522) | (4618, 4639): 1.21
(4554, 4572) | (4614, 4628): 1.08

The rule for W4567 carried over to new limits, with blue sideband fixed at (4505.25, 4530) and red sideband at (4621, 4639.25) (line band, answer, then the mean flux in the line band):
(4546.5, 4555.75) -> 0.02 mag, 1.53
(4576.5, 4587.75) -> 0.04 mag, 1.59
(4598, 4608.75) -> 0.00 mag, 1.72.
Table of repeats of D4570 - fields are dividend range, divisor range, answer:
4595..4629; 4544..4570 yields 1.09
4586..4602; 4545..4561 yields 1.09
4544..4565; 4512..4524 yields 1.05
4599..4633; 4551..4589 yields 1.06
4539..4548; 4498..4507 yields 0.92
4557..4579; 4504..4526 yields 1.14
